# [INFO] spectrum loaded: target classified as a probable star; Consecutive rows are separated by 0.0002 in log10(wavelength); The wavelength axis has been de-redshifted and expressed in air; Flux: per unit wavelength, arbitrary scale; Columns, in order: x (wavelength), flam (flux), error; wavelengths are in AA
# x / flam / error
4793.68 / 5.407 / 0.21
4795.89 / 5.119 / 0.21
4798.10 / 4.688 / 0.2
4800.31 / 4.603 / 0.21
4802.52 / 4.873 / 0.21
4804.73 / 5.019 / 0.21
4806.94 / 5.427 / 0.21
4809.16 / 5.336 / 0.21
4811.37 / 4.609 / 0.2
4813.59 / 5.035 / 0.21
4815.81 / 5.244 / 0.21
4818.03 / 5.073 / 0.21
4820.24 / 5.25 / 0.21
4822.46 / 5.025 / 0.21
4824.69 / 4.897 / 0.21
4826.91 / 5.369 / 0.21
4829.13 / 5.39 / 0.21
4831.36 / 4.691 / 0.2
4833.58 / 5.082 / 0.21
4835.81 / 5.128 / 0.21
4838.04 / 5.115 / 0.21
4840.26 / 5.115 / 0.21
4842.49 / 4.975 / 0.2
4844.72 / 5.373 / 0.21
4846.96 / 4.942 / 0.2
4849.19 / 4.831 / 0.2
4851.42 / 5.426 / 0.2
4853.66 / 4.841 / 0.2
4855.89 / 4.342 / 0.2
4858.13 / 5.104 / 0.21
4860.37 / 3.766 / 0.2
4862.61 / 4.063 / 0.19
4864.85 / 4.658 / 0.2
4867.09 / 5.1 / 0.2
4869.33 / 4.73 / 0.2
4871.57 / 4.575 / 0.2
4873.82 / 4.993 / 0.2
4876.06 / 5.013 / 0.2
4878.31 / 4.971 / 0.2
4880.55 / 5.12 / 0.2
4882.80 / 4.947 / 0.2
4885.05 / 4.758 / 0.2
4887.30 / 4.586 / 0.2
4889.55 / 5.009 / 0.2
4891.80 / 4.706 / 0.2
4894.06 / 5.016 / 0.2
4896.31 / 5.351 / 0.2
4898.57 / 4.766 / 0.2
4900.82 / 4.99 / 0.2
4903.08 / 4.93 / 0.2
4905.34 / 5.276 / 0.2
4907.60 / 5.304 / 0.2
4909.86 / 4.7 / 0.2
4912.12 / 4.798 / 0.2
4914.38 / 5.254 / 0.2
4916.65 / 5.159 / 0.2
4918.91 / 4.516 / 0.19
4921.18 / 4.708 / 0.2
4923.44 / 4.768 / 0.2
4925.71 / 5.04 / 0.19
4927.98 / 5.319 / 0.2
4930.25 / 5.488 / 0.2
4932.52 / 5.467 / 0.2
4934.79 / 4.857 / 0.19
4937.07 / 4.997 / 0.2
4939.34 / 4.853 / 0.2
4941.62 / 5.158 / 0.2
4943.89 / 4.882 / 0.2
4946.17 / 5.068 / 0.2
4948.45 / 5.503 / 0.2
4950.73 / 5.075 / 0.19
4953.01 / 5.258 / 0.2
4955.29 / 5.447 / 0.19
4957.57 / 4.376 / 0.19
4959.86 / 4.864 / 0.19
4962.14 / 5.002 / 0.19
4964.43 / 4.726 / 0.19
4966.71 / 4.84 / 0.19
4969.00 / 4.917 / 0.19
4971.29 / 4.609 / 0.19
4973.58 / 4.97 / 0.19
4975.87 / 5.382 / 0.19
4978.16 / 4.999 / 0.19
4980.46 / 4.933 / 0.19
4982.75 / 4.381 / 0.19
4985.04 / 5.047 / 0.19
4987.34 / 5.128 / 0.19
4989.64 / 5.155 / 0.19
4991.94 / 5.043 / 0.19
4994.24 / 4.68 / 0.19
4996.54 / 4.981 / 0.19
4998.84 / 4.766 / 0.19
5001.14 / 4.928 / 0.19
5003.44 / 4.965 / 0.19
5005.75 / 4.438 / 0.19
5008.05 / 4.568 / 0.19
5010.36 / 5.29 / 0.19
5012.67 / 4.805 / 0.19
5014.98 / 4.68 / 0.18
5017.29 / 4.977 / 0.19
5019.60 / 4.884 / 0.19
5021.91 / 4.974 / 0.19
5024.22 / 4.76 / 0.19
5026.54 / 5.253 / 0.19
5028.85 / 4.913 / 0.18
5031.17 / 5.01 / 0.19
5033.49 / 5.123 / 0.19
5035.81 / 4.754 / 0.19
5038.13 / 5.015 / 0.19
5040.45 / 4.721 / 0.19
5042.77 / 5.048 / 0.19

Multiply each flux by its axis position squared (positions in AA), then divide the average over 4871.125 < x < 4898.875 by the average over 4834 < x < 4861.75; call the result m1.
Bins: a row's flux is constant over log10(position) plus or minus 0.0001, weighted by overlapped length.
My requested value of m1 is 1.0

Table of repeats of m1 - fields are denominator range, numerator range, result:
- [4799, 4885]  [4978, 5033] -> 1.06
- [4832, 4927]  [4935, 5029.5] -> 1.05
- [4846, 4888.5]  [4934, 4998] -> 1.08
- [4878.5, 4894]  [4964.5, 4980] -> 1.05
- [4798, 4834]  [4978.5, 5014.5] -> 1.04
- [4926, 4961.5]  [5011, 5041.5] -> 1.00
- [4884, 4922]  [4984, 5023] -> 1.03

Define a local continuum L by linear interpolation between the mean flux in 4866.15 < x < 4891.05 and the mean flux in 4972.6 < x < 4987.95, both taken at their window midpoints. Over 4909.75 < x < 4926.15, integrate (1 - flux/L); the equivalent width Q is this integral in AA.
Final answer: 0.17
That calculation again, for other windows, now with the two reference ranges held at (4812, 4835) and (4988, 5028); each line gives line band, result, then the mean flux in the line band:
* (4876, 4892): 0.4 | 4.89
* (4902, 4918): -0.2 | 5.05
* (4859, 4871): 1.3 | 4.48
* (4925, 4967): -0.9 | 5.07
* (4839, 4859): 0.3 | 4.99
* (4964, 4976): 0.1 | 4.88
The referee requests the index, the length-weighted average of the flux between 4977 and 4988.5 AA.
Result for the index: 4.9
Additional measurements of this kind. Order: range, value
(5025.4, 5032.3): 5.06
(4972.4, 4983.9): 4.93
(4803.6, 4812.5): 5.1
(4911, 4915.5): 5.03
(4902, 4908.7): 5.17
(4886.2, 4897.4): 4.93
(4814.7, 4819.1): 5.16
